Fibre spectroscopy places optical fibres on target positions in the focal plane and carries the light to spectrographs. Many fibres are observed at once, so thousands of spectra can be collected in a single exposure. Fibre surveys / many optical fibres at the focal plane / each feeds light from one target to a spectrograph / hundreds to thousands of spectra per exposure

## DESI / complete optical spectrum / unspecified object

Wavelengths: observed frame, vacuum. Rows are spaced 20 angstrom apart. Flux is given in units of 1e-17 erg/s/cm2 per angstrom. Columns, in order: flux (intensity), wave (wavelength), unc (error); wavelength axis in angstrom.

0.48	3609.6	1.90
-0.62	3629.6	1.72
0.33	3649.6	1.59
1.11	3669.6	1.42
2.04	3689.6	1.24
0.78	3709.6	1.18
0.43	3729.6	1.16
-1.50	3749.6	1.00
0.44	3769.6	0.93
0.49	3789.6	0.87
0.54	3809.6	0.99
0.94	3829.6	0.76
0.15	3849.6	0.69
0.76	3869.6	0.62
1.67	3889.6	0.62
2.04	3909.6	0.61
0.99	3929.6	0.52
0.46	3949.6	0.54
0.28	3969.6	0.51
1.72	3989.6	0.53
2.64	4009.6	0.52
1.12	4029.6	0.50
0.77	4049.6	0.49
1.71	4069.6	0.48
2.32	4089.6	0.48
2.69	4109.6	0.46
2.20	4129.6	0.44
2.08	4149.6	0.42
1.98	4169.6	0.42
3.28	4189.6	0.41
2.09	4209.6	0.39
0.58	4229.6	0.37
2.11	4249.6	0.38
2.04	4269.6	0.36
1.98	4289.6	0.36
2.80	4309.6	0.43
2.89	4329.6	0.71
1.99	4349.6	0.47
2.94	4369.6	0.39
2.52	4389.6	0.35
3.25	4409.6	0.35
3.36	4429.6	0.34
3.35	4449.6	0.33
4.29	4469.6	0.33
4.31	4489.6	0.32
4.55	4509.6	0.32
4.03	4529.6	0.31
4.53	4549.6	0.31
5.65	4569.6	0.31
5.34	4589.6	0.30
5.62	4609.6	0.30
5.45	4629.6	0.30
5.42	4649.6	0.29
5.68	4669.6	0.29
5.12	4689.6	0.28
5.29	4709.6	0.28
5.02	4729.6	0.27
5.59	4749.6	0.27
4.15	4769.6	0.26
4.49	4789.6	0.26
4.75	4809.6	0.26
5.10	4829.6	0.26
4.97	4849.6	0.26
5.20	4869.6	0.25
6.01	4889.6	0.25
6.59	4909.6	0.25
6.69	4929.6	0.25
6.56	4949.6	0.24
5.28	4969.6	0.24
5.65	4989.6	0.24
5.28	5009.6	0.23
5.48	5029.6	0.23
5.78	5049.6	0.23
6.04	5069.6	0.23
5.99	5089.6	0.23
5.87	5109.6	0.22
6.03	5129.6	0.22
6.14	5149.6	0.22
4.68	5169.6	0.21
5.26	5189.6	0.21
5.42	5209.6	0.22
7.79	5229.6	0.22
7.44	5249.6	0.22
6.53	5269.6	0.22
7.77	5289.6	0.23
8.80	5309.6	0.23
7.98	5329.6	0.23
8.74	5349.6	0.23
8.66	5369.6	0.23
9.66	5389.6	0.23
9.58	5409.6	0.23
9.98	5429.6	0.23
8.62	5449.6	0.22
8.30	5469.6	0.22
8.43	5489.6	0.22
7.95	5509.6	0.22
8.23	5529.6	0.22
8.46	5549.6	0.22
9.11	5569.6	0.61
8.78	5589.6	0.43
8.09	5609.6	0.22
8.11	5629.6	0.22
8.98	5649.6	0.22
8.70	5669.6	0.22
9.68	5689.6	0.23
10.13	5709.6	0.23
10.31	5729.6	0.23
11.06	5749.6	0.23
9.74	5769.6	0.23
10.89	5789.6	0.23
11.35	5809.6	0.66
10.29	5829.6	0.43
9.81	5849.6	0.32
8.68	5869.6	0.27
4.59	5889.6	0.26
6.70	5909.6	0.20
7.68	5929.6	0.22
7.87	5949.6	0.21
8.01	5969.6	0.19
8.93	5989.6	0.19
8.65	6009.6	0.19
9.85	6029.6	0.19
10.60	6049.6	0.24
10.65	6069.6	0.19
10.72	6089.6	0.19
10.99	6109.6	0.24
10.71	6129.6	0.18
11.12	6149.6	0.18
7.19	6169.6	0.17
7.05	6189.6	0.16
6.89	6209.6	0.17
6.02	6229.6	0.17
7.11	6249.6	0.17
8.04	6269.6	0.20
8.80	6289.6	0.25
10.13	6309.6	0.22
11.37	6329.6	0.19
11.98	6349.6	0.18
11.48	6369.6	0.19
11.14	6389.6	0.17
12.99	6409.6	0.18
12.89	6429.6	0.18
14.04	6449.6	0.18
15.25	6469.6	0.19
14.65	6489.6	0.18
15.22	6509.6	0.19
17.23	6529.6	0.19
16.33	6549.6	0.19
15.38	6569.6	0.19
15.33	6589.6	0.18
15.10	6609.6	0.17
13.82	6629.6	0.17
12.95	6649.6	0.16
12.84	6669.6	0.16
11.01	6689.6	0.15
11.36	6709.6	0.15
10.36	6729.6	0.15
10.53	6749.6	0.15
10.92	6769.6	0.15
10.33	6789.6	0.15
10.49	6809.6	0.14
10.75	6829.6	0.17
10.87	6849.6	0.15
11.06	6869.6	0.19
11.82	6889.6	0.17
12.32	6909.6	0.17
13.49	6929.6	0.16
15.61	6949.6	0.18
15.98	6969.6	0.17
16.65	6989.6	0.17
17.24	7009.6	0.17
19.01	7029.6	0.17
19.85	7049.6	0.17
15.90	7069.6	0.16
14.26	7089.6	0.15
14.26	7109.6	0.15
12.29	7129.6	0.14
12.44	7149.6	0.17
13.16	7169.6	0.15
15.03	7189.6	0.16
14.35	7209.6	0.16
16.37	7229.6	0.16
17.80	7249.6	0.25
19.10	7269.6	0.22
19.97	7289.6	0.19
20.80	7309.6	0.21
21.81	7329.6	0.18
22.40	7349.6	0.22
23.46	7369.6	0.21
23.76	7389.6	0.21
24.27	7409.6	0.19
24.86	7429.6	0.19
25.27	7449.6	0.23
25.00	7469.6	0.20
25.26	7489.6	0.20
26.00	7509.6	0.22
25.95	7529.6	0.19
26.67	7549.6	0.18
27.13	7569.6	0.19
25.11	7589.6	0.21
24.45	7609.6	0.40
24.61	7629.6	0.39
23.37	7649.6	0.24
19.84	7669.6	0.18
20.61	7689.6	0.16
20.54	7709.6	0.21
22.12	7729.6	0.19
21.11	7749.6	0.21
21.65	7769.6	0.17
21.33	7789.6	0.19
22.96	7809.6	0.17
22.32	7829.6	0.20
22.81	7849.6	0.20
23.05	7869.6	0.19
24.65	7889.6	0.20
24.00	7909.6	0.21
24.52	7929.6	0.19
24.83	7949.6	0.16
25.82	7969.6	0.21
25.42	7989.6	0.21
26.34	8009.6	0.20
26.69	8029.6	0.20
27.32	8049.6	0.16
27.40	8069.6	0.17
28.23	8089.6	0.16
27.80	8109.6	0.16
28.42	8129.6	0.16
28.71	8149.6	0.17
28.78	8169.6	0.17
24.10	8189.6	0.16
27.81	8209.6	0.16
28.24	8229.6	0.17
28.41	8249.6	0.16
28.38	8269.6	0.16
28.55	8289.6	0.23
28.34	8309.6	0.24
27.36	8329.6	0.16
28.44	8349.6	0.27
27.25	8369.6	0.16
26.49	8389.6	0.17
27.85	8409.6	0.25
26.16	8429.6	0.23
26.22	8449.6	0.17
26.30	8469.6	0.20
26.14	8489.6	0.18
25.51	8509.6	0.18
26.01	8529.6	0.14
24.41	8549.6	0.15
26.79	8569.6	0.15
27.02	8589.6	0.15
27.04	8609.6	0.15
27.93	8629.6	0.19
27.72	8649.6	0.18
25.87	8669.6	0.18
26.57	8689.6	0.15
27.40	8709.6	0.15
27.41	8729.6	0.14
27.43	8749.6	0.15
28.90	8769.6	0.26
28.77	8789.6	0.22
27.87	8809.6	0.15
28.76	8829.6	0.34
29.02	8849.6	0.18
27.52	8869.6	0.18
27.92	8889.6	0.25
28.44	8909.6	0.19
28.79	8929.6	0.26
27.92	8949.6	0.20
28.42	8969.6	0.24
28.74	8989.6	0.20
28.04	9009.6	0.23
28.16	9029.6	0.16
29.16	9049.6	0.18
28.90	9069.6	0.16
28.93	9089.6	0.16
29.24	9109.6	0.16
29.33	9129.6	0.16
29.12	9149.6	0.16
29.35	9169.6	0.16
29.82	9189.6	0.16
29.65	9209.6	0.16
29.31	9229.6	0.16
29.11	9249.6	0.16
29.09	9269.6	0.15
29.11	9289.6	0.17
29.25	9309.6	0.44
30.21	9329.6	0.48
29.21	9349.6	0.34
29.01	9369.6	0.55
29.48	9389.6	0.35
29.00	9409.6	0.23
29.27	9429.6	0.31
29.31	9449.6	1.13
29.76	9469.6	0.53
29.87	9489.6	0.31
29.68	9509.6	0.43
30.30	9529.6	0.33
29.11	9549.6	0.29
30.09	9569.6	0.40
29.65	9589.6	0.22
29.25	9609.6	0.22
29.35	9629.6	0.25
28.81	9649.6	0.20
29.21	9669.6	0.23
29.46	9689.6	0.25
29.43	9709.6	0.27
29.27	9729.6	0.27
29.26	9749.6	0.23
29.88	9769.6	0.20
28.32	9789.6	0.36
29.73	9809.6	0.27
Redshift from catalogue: 0.00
